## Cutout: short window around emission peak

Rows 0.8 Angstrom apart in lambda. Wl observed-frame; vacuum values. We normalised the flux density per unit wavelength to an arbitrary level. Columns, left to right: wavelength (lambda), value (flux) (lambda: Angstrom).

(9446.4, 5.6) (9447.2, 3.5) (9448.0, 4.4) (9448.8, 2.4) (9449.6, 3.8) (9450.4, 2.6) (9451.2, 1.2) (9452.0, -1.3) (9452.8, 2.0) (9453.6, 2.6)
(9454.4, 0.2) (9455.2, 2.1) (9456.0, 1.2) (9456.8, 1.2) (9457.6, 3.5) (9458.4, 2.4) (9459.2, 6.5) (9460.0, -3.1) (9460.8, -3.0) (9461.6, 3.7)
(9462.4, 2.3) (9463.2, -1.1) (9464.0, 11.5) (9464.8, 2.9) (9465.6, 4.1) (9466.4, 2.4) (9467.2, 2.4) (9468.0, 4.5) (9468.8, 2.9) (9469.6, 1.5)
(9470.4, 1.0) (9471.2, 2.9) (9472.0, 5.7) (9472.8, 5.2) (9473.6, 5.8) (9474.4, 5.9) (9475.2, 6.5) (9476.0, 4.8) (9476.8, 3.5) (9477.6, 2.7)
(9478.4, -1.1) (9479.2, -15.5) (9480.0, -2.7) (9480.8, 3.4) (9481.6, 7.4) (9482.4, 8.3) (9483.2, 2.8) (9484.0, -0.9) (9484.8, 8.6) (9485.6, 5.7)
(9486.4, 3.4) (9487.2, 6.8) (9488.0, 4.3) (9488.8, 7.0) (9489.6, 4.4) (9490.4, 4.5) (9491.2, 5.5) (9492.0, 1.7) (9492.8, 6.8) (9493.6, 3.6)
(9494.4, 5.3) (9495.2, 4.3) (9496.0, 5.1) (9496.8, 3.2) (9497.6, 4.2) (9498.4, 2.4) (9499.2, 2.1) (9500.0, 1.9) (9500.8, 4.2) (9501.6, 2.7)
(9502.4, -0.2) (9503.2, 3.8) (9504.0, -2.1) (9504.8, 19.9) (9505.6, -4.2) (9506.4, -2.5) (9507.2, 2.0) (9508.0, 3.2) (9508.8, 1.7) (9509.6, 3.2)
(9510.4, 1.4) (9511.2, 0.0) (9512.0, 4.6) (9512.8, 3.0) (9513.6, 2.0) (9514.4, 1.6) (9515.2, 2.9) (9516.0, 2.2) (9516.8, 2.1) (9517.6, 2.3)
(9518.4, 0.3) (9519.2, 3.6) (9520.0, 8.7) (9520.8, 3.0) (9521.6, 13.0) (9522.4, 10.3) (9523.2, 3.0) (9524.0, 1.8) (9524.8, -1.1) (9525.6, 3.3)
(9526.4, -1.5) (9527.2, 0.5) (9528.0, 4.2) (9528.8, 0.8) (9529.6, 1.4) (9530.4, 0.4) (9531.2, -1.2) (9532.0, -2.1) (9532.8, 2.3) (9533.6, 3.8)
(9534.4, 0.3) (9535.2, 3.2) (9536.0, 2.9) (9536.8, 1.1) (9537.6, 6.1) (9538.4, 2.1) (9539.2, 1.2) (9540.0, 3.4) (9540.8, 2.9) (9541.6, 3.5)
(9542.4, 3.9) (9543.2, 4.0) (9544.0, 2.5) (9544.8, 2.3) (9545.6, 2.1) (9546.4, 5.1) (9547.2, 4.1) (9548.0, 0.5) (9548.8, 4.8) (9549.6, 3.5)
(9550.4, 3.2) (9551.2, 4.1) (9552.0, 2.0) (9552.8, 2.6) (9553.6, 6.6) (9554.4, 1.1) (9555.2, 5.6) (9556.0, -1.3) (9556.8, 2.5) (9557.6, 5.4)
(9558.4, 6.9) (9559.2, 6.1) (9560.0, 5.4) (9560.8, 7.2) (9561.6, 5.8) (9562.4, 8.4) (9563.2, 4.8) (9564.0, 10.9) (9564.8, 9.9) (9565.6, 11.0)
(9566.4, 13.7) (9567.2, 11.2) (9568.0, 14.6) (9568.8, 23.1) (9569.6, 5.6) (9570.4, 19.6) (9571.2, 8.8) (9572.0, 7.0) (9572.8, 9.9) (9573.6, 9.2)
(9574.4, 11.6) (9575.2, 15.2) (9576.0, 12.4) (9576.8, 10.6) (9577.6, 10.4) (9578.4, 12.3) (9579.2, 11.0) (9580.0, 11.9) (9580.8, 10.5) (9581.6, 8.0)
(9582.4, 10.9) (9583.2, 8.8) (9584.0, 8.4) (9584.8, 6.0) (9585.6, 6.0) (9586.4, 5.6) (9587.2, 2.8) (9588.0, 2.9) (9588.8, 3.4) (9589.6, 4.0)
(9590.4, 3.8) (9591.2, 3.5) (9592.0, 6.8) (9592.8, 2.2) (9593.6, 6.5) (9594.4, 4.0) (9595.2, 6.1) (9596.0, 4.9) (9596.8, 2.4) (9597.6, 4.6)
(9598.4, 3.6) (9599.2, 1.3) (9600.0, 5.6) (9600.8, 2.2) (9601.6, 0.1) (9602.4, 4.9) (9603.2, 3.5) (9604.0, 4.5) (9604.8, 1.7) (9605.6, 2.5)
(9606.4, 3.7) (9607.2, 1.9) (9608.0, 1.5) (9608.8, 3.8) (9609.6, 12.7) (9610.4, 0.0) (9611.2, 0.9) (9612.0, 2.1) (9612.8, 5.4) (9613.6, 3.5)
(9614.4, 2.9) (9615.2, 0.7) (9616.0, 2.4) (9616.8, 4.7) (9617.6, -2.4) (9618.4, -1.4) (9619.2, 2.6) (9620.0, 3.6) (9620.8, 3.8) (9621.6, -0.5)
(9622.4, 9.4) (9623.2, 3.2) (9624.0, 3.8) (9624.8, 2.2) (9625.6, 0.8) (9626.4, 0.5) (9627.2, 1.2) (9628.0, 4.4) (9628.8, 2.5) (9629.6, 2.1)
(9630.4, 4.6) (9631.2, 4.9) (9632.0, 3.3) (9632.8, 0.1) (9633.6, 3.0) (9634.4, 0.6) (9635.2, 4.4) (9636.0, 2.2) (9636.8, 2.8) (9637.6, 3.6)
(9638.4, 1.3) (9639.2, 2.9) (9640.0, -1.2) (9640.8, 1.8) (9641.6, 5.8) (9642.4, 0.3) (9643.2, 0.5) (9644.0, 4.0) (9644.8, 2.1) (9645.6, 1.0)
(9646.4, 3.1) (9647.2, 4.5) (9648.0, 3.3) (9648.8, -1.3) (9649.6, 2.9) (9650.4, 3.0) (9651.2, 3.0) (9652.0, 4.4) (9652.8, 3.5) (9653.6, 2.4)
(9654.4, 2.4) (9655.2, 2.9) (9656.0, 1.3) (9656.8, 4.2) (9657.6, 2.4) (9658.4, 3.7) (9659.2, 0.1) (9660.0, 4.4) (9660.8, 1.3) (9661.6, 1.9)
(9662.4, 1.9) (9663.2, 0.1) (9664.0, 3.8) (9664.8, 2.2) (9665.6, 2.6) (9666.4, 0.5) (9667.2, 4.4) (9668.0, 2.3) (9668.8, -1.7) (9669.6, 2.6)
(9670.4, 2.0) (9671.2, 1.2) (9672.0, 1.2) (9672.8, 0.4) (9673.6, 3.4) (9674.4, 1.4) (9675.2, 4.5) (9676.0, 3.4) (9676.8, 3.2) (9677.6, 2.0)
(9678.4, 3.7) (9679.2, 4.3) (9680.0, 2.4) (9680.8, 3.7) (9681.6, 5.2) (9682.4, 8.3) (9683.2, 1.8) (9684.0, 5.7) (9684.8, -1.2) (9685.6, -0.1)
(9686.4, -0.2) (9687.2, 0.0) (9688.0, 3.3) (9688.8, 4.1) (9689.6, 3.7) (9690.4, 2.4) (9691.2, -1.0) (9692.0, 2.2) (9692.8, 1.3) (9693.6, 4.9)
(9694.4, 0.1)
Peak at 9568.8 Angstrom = [O III] 5007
